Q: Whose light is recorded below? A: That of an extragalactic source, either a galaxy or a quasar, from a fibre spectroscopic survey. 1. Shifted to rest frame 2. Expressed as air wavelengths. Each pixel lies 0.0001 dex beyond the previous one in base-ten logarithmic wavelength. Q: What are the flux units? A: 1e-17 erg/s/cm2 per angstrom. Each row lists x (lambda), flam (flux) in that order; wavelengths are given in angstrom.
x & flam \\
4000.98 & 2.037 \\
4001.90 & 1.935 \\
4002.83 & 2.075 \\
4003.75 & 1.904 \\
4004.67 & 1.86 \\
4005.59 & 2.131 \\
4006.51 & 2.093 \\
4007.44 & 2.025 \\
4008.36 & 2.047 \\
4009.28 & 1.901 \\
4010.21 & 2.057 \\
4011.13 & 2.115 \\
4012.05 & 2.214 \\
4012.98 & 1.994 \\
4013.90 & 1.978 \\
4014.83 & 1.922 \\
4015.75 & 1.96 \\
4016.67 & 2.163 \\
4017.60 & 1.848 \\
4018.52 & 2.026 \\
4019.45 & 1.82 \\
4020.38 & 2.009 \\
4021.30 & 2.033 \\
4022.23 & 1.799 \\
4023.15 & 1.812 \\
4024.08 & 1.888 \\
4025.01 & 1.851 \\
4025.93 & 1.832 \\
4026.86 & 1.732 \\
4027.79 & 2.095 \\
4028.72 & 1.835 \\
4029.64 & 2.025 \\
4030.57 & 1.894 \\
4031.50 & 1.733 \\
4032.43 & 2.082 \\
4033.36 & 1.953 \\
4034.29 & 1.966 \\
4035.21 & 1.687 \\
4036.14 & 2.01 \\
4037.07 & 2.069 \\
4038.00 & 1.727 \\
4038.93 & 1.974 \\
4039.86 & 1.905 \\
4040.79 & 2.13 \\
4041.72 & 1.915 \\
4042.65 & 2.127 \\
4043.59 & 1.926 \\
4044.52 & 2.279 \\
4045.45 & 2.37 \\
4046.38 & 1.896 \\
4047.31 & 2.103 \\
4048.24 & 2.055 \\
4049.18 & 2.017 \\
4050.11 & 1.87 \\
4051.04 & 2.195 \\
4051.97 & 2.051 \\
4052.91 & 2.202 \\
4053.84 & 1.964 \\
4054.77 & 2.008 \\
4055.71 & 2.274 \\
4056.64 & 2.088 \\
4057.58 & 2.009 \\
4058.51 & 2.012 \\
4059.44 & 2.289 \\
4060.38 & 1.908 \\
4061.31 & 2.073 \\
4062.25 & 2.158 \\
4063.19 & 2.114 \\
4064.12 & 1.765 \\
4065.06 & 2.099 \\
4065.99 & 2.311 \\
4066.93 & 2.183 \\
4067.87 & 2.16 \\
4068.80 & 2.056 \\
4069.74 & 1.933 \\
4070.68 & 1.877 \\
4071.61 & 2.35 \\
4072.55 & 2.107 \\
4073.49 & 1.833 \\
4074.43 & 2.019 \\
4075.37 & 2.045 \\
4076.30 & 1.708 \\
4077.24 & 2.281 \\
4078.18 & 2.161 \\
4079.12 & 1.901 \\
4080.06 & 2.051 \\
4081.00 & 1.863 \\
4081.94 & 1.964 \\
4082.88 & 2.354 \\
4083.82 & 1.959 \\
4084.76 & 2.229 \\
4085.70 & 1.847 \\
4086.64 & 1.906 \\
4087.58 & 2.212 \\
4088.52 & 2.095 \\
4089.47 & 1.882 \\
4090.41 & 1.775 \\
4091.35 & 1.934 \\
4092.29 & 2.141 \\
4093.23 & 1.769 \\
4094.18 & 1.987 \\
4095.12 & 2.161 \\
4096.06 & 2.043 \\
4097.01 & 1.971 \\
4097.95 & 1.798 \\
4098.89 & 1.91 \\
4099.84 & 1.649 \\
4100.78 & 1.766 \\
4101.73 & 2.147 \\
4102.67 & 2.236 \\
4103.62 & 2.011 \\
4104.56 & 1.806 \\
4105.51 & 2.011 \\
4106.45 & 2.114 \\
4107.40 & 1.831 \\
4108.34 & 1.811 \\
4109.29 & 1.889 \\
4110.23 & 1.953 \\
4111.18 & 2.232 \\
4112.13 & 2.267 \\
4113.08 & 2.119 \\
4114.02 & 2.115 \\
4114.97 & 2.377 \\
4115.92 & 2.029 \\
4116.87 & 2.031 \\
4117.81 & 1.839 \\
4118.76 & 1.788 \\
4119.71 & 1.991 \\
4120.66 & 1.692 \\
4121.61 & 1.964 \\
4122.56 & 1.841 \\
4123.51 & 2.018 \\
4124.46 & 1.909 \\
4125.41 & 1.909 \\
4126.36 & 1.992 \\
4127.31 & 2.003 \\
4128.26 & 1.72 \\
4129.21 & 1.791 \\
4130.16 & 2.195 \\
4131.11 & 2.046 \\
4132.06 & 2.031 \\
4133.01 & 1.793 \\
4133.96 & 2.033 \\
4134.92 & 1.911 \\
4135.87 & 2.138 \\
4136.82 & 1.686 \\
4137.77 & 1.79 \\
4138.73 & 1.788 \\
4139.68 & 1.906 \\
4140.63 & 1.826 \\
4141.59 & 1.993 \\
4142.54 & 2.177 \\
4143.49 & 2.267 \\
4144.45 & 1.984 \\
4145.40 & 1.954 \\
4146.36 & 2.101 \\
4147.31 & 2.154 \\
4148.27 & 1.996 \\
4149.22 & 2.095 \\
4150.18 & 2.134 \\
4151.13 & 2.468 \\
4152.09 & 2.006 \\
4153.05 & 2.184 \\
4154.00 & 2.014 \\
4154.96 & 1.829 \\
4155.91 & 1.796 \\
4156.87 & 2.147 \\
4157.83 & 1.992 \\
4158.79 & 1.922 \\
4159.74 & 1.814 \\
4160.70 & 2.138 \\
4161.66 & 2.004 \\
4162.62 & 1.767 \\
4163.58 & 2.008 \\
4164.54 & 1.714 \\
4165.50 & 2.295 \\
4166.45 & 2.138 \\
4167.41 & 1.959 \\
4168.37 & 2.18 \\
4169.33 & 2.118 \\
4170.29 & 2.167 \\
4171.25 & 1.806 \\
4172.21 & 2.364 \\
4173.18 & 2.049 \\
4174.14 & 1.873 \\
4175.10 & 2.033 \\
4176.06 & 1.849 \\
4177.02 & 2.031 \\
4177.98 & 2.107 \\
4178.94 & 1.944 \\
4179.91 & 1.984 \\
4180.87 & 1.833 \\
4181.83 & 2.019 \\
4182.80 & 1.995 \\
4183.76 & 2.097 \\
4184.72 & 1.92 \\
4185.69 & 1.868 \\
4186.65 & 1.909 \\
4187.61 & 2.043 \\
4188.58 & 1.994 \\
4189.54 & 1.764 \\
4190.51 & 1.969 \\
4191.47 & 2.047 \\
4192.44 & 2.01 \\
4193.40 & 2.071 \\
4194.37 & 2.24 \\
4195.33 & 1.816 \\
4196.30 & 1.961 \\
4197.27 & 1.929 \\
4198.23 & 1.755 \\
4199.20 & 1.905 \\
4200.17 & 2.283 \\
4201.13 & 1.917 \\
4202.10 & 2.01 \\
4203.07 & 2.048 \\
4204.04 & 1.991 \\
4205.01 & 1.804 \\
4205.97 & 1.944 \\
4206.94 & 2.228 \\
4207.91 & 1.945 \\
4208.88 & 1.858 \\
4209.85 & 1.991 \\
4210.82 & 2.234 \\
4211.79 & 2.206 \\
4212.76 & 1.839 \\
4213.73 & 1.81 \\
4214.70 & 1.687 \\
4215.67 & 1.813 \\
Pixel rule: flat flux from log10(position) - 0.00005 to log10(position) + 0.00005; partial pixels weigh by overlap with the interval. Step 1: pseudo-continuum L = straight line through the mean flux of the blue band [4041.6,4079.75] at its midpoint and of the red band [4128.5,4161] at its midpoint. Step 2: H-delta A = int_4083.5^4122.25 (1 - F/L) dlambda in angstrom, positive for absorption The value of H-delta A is 1.0 angstrom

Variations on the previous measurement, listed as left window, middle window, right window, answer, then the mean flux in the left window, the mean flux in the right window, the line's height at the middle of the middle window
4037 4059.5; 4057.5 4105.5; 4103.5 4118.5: 0.54 angstrom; 2.05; 2.03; 2.04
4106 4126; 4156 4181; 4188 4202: -0.36 angstrom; 1.99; 1.98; 1.98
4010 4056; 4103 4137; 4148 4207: 0.41 angstrom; 1.99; 2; 2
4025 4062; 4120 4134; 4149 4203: 0.55 angstrom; 2.01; 2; 2.01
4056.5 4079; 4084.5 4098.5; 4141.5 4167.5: 0.52 angstrom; 2.06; 2.04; 2.06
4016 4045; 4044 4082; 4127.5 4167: -2.12 angstrom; 1.94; 1.99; 1.96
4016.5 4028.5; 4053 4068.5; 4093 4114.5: -1.18 angstrom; 1.91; 1.98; 1.94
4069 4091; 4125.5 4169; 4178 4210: -0.14 angstrom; 2.02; 1.97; 1.99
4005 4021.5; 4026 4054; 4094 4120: 0.28 angstrom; 2.02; 2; 2.01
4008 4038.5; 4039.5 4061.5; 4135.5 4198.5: -1.33 angstrom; 1.94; 2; 1.95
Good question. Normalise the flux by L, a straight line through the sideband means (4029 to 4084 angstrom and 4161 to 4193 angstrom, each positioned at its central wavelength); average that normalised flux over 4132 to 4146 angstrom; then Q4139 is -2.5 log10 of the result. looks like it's 0.03 mag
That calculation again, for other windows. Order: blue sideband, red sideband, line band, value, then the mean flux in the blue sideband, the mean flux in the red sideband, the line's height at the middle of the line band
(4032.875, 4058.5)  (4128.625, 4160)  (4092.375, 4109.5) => 0.04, 2.03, 2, 2.01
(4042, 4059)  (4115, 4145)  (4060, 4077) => 0.00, 2.08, 1.94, 2.05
